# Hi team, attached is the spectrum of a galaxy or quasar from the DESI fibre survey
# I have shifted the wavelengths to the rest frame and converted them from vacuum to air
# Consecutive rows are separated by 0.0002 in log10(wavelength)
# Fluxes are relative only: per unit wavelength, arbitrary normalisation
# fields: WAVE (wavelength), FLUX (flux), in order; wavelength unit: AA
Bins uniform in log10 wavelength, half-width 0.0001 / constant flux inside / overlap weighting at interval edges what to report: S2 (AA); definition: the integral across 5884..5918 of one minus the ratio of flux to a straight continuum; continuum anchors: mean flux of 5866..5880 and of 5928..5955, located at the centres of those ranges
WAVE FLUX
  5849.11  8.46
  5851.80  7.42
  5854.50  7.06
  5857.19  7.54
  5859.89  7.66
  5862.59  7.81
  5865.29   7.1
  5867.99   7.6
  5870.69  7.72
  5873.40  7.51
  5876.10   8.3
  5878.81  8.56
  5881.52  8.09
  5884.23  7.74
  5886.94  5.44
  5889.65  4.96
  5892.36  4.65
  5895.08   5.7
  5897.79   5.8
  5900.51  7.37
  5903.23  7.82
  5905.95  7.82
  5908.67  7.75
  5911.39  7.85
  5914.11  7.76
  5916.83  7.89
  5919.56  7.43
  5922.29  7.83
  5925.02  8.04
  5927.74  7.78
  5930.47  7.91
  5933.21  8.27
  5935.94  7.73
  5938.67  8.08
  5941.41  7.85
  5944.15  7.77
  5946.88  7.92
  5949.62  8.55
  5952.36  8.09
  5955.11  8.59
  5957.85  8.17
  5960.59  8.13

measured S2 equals 5.03 AA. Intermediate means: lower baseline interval 7.89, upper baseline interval 8.03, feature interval 6.78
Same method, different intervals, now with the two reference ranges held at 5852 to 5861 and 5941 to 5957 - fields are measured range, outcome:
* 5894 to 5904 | 1.4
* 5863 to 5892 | 1.3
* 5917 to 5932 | 0.3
